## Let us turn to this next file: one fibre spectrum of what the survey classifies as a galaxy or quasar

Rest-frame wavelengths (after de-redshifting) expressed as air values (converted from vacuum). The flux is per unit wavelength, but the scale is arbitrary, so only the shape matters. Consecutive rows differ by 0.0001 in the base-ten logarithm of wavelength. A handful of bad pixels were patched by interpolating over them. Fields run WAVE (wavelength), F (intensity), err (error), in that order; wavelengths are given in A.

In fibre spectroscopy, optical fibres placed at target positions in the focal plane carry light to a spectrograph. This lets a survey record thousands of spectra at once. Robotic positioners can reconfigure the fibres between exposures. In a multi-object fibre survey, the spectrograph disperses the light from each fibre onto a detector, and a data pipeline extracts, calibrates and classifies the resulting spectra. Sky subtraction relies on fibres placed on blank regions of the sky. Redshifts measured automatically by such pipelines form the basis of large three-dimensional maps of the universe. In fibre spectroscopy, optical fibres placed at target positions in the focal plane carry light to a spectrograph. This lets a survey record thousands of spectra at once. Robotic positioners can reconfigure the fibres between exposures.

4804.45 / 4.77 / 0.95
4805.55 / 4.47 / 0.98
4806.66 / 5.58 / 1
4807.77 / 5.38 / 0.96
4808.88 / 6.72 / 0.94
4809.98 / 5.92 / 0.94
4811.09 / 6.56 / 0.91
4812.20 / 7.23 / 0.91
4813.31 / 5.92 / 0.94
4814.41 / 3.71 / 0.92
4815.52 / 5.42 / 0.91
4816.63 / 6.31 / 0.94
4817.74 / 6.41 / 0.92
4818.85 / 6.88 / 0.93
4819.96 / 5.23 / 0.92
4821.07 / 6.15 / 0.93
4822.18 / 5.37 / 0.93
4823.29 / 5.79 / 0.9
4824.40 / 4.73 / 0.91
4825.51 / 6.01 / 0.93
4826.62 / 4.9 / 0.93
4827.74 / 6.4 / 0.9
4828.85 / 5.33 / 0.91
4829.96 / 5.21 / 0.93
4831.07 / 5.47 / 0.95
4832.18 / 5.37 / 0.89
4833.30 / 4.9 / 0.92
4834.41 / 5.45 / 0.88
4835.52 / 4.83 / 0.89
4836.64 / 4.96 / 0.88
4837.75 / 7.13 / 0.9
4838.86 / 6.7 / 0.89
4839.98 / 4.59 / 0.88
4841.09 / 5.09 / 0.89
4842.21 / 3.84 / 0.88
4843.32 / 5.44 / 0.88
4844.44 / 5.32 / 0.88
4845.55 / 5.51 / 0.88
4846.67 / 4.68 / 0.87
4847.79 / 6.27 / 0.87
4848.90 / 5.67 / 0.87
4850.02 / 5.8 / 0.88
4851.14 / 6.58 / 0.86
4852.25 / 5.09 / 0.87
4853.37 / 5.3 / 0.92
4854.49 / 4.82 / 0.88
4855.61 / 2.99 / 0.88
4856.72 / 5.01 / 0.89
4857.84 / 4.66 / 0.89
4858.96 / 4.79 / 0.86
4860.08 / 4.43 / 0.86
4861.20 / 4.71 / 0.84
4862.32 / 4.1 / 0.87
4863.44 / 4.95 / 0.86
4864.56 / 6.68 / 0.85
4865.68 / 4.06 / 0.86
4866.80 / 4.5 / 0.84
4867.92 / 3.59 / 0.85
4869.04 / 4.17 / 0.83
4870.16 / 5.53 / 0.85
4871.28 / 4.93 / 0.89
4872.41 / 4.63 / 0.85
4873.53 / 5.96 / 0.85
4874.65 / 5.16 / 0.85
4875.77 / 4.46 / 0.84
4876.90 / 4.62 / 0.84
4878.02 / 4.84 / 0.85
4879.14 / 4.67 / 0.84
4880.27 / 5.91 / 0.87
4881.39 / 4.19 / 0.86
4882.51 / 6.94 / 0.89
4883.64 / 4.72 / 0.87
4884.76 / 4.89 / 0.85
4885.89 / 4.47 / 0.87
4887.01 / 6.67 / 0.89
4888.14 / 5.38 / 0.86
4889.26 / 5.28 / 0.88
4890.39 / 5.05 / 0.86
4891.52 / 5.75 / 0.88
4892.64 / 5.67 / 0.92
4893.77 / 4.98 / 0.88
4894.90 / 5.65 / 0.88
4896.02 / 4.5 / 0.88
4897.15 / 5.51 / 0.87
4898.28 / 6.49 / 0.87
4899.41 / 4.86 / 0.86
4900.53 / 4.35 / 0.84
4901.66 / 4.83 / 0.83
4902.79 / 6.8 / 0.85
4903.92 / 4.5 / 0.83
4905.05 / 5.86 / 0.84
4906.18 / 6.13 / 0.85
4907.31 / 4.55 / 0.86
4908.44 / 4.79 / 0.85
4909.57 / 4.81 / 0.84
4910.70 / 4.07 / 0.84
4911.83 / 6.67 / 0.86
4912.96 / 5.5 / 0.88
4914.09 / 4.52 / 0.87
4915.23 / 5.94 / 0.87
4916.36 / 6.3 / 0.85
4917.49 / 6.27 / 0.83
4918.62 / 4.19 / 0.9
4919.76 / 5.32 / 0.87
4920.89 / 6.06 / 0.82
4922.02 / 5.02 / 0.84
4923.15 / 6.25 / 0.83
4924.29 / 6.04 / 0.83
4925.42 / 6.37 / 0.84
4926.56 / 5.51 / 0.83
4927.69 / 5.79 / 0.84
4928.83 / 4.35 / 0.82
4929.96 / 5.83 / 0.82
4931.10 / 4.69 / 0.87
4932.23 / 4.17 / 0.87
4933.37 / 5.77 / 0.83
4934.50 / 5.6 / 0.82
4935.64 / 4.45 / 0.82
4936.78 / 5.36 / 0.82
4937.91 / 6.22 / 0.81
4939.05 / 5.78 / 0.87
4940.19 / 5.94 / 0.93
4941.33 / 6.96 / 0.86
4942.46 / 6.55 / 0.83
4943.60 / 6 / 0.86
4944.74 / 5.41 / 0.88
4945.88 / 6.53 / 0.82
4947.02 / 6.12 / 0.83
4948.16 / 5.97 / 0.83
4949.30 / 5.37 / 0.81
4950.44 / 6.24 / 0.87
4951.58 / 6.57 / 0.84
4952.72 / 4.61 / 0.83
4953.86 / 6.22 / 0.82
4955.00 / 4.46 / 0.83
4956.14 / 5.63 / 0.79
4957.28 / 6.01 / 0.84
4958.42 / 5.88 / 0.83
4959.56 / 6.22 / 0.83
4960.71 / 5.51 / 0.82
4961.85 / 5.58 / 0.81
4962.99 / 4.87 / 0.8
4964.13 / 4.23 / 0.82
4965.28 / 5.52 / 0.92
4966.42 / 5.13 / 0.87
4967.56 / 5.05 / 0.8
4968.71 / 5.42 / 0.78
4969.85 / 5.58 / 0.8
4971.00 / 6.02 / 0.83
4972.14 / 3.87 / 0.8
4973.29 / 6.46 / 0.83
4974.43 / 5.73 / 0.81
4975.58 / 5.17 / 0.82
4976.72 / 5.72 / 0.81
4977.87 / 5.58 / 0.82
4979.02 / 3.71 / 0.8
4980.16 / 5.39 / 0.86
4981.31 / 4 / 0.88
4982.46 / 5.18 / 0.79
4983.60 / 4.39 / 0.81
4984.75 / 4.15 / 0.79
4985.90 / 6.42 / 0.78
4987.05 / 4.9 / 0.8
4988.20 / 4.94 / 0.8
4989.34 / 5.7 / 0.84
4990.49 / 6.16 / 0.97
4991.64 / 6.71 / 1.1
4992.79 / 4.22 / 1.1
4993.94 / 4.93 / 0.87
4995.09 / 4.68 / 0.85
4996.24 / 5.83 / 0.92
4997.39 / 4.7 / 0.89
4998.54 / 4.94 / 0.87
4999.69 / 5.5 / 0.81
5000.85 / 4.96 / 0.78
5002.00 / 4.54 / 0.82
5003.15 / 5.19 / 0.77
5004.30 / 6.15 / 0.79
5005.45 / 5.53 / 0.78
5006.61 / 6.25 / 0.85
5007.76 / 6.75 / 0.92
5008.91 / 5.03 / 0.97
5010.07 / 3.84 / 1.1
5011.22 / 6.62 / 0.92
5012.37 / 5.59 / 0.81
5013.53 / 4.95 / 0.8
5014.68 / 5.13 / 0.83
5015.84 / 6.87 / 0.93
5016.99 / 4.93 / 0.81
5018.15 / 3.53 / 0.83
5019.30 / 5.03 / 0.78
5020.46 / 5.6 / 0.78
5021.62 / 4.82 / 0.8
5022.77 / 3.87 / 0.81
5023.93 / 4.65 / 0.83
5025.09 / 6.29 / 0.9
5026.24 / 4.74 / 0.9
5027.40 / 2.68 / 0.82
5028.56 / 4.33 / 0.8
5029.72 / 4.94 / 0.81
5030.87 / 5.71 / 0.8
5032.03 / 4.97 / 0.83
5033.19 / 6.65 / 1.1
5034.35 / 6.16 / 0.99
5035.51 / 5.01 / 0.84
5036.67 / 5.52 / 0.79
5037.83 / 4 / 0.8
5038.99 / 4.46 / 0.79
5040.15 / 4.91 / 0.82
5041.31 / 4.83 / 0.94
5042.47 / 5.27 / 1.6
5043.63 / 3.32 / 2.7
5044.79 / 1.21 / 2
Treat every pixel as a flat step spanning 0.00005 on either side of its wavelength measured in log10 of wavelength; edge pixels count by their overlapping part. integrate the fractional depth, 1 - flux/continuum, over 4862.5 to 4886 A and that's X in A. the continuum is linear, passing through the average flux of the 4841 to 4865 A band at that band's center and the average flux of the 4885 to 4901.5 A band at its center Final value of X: 1.2 A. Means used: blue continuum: 5.07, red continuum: 5.31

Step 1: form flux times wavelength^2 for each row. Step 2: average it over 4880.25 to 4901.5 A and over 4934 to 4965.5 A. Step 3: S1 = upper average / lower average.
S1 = 1.10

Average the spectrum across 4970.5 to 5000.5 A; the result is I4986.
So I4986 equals 5.19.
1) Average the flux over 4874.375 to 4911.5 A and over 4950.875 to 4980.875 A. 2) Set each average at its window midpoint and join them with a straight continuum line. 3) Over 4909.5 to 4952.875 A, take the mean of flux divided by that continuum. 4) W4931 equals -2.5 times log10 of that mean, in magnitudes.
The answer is -0.067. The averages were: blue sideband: 5.2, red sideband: 5.39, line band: 5.64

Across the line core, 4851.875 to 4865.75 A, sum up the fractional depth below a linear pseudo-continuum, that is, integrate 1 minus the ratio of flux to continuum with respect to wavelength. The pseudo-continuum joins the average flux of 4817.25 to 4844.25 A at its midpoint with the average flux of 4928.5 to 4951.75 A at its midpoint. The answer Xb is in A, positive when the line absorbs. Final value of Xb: 2.0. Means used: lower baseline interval 5.5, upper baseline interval 5.71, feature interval 4.76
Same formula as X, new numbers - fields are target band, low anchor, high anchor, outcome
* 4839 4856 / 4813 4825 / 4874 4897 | 0.8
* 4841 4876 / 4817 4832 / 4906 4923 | 3.7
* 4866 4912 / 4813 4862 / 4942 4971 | 2.8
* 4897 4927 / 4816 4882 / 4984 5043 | -1.6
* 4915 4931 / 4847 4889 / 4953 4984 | -1.4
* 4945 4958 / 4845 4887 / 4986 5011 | -1.4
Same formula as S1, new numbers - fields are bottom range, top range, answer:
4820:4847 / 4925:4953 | 1.10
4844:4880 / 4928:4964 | 1.17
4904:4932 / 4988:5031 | 0.99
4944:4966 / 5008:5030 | 0.90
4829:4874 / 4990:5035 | 1.10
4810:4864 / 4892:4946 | 1.06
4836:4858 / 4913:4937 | 1.06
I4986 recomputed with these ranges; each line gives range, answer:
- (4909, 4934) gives 5.43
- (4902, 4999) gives 5.44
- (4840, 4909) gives 5.1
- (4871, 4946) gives 5.4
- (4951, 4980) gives 5.39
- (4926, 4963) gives 5.65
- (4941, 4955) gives 5.97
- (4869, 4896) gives 5.19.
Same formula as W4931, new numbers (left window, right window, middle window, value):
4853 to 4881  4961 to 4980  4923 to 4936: -0.07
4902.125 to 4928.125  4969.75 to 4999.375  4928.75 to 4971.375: -0.05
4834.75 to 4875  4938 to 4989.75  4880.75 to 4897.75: -0.02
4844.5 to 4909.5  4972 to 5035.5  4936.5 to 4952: -0.18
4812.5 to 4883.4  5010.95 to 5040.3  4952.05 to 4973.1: -0.05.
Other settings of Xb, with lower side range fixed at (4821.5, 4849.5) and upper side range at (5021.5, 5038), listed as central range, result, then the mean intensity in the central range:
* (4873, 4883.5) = 0.3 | 5.17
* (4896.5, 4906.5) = -0.4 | 5.46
